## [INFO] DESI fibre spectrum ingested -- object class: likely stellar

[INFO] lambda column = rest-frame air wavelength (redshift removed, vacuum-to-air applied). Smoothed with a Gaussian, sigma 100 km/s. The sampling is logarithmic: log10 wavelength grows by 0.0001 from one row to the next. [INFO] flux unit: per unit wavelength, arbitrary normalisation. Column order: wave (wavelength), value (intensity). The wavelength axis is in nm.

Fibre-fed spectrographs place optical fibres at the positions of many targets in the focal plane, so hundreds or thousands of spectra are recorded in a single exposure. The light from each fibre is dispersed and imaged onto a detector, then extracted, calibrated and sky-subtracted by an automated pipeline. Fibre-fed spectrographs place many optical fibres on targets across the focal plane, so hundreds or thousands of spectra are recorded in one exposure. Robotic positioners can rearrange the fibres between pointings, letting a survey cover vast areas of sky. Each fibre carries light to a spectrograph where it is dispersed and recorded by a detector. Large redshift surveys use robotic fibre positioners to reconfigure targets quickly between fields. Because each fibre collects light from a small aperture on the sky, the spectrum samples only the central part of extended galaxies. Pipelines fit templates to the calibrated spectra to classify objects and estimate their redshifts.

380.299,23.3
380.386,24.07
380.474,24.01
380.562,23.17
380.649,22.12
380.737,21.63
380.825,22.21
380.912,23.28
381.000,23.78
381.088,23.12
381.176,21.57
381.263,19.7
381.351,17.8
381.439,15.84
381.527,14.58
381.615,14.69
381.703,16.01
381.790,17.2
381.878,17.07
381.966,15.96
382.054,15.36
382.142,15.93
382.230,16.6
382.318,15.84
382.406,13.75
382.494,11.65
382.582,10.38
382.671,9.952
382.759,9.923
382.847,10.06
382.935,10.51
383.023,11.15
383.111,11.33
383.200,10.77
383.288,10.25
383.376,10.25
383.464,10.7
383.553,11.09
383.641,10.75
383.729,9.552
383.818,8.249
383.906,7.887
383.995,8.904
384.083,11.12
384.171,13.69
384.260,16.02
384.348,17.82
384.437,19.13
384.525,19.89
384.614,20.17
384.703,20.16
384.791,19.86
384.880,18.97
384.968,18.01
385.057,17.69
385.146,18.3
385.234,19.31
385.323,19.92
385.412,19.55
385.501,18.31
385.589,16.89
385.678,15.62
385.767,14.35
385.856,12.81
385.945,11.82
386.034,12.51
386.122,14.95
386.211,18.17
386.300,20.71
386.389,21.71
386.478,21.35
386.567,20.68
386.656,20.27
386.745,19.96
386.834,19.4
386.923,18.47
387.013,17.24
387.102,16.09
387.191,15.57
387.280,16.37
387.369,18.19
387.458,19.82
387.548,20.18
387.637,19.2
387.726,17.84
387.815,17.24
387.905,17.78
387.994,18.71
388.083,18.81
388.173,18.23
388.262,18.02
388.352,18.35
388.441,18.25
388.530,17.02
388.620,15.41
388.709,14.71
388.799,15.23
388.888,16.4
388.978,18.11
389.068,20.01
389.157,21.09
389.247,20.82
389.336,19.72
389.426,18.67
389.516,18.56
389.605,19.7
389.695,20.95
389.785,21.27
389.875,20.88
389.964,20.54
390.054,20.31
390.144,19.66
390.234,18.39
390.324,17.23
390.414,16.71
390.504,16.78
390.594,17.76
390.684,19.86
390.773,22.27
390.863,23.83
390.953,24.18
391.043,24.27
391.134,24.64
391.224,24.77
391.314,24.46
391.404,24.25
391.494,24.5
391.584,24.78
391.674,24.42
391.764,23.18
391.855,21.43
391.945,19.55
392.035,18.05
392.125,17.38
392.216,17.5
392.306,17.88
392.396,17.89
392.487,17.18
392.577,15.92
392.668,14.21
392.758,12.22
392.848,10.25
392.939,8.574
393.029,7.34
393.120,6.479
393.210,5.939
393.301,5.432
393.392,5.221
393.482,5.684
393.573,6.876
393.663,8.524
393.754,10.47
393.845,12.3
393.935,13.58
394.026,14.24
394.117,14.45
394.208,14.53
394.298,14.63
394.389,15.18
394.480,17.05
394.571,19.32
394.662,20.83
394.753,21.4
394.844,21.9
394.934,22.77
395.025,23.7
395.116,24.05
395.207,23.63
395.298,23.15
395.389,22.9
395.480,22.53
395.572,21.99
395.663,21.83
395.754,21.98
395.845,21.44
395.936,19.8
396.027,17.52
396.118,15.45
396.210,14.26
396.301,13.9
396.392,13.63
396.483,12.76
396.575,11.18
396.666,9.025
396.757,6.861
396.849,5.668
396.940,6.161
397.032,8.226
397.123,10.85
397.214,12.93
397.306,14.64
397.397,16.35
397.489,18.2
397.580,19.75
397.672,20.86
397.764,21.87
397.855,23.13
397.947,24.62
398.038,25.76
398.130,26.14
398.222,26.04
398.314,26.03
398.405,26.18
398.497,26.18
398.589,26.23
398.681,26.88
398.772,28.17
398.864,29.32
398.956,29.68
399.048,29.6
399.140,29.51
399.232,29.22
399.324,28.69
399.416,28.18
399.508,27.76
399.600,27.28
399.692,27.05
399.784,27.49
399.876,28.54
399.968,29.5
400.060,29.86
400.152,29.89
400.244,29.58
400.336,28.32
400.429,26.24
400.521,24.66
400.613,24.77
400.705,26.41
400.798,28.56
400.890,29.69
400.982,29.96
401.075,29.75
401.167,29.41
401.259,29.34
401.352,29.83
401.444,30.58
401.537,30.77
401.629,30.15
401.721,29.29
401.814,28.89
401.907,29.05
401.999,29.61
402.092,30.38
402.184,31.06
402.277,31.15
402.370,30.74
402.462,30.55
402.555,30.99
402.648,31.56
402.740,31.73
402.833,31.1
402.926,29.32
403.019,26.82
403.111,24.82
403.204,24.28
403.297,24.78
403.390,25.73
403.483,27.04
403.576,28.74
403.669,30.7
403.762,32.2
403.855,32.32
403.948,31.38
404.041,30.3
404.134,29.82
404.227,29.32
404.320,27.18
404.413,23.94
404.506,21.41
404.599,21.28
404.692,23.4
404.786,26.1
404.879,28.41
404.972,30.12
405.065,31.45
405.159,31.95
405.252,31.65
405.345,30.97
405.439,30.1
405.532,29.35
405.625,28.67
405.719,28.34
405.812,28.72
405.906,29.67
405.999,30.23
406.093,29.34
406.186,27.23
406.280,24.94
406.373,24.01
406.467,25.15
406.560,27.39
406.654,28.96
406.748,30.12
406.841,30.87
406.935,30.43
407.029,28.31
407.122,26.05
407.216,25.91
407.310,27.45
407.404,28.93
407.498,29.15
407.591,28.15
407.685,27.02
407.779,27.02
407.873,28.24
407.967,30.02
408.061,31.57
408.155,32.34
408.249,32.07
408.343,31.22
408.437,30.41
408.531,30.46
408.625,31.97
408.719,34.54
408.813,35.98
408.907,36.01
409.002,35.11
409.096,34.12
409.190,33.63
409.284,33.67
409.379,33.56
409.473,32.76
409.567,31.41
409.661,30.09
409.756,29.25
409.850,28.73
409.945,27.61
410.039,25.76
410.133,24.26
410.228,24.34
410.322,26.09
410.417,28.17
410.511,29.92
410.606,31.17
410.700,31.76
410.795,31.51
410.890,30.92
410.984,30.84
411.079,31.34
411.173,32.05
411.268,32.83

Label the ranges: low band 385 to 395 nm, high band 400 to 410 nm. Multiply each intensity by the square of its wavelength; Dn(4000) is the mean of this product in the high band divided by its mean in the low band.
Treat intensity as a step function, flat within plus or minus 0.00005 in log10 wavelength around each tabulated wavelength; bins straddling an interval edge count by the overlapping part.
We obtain 1.80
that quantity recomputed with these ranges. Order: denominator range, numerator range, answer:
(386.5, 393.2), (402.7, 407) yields 1.64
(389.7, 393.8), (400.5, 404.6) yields 1.78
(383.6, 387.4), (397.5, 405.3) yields 1.82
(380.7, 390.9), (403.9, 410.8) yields 1.92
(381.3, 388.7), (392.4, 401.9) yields 1.38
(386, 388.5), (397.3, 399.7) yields 1.47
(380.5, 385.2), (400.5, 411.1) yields 2.12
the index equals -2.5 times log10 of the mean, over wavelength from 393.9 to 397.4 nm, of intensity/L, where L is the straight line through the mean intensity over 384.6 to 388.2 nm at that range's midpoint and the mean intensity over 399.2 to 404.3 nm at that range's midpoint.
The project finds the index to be 0.42 mag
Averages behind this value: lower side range 18.1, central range 16.6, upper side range 29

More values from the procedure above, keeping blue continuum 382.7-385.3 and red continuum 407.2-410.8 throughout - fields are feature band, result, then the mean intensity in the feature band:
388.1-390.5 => -0.074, 18.6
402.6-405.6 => -0.052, 28.4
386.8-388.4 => -0.116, 18.1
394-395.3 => 0.085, 19.3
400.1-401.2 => -0.134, 28.1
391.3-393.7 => 0.279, 14.9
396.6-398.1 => 0.427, 15.4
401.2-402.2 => -0.171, 29.9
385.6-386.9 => -0.137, 17.5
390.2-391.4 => -0.160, 21.3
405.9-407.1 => 0.021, 28.1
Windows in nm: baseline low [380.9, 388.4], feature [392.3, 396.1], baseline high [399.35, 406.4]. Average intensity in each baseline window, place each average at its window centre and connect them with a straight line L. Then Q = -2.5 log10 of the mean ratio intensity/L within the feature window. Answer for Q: 0.40 mag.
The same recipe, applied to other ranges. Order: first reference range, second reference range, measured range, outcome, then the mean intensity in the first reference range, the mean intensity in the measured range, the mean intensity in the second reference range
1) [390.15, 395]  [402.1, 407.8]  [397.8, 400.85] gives -0.18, 16.8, 27.4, 28.5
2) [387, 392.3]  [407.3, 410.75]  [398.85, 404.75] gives -0.09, 19.6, 28.6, 30.4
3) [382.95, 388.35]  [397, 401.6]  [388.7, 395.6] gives 0.16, 16.3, 17.9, 25.9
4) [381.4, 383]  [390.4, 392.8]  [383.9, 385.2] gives -0.08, 13.9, 16.8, 20.4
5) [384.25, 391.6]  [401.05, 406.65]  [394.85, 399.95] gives 0.17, 19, 21.3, 28.7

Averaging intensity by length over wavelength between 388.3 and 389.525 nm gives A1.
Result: 18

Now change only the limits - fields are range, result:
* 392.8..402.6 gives 21.5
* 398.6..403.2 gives 29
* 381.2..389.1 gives 16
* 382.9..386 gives 14.6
